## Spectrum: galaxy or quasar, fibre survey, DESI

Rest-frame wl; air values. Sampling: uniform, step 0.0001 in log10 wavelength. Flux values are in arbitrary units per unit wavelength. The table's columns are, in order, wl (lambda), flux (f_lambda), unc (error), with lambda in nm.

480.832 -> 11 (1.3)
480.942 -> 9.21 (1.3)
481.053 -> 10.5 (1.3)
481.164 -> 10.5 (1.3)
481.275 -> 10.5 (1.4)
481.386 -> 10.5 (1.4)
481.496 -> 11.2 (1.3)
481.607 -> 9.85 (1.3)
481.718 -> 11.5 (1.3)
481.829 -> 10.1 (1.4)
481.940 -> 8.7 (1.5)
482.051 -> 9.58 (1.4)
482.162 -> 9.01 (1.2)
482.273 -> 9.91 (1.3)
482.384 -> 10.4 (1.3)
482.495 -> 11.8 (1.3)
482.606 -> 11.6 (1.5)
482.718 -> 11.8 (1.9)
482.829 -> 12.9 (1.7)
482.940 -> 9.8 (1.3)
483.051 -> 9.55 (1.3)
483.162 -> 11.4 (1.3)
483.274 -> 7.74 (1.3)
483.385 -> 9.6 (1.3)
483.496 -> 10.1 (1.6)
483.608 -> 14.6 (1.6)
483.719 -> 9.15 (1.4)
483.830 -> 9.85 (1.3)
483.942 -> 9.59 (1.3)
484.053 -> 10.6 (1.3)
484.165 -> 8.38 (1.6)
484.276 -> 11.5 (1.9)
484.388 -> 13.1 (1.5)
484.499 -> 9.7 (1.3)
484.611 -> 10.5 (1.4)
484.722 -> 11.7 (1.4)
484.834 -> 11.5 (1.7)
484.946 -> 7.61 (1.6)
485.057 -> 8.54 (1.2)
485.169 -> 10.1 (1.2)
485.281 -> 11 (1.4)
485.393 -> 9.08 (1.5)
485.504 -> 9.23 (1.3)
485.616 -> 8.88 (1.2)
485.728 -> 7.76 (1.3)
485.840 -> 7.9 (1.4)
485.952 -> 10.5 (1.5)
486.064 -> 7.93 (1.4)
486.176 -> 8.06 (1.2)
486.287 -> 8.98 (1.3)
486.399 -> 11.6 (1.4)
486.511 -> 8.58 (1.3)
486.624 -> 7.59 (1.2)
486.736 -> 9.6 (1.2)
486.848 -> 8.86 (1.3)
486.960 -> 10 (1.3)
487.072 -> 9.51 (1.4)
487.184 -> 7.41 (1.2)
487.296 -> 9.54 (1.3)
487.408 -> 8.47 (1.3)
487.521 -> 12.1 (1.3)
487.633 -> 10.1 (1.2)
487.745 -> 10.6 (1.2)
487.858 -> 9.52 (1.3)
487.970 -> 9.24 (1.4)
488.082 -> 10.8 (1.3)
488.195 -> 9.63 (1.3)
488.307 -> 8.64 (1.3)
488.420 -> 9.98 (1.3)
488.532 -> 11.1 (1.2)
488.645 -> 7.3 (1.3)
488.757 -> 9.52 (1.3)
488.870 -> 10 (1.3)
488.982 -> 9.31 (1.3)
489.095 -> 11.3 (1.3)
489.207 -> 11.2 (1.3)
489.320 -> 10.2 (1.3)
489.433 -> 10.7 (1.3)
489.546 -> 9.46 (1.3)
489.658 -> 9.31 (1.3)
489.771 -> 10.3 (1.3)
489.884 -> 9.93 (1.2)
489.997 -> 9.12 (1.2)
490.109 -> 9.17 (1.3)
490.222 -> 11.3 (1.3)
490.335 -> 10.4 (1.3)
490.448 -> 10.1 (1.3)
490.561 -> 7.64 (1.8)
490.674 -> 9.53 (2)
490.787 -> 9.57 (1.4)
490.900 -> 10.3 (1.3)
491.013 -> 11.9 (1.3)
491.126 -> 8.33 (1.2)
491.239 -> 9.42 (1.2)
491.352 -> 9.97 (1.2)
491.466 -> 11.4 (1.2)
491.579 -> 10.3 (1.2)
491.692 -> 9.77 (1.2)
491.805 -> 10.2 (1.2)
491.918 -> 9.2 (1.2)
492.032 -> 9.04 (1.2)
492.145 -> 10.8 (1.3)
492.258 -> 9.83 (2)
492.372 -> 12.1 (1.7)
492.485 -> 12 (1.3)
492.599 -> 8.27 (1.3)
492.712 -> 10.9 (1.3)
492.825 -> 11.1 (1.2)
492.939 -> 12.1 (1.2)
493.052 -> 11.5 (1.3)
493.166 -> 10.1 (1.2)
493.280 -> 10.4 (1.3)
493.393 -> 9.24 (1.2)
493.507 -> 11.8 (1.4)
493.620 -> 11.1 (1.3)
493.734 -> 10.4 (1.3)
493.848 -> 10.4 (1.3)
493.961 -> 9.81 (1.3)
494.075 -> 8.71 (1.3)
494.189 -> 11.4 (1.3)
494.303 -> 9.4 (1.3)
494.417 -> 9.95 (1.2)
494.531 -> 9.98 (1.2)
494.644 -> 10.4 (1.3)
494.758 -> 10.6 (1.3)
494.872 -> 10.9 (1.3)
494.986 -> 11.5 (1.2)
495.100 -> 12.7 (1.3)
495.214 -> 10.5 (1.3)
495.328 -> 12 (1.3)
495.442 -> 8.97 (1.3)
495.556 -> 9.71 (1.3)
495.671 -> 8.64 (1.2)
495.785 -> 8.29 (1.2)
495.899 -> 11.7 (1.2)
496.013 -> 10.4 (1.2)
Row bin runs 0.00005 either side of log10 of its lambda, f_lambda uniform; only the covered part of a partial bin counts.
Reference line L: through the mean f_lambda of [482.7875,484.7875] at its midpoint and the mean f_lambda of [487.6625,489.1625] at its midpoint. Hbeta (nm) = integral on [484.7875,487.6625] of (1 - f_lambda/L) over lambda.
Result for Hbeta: 0.26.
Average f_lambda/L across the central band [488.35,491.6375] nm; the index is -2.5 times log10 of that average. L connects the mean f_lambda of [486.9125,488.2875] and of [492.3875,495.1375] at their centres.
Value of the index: 0.02 mag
